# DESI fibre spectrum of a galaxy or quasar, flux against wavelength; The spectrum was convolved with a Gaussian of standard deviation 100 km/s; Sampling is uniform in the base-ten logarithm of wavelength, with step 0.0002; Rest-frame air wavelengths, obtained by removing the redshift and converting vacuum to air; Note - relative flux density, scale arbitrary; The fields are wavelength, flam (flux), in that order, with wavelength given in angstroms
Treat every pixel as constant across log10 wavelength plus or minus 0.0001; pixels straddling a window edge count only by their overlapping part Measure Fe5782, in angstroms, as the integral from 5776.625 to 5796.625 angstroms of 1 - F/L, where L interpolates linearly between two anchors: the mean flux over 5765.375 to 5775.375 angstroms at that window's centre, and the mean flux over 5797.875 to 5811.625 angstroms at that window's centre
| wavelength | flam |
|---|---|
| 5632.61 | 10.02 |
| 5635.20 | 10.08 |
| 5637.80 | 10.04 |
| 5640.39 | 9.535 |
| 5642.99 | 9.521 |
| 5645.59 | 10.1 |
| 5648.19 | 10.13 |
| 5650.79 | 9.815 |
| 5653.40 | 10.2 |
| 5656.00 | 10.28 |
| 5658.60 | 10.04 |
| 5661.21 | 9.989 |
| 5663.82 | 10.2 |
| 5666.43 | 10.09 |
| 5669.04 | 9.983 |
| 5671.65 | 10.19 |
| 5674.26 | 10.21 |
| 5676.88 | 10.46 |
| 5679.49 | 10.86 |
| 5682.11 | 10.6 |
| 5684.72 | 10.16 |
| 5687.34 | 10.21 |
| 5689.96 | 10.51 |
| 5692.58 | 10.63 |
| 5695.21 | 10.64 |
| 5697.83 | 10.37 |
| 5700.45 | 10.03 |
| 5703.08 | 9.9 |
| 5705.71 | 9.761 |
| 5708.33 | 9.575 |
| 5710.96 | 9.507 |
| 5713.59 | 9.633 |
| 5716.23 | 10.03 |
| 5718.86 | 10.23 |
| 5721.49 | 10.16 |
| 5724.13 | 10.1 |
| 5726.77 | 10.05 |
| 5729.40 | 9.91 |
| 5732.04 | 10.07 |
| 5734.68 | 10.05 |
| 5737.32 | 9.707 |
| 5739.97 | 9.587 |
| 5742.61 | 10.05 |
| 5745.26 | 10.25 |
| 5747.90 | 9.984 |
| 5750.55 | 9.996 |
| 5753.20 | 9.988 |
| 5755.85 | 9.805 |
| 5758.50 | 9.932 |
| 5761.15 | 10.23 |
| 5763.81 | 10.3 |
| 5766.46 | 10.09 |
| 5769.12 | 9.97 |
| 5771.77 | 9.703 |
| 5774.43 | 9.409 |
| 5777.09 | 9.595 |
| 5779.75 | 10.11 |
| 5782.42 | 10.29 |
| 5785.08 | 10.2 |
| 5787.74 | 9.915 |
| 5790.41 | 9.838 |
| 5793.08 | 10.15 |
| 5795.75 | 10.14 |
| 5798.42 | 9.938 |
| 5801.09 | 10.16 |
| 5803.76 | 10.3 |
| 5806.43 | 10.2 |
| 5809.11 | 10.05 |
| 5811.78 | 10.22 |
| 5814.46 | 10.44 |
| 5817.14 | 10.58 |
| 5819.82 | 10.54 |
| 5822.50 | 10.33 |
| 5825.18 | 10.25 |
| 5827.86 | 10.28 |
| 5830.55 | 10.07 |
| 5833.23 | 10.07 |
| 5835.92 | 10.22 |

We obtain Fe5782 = -0.16 angstroms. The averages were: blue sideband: 9.8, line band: 10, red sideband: 10.2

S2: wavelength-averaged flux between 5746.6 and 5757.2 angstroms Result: 9.94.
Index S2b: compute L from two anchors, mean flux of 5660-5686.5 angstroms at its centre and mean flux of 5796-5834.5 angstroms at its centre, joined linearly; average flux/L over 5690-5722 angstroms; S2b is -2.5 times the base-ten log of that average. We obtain 0.023 mag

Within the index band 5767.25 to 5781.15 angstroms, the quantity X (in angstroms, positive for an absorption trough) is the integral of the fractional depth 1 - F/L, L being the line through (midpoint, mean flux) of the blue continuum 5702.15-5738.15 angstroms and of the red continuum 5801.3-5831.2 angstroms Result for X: 0.5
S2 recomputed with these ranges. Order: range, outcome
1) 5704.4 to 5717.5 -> 9.7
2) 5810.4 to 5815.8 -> 10.3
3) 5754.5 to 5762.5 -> 9.99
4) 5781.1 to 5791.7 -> 10.1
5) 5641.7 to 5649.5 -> 9.92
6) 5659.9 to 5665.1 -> 10.1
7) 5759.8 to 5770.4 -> 10.1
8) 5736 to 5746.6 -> 9.9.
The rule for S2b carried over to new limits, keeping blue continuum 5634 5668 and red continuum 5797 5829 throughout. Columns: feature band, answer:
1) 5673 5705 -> -0.03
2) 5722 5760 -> 0.02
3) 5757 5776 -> 0.03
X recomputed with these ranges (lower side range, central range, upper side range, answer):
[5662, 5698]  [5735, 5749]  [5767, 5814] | 0.34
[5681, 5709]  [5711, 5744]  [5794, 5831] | 0.93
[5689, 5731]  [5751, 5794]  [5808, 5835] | 0.92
